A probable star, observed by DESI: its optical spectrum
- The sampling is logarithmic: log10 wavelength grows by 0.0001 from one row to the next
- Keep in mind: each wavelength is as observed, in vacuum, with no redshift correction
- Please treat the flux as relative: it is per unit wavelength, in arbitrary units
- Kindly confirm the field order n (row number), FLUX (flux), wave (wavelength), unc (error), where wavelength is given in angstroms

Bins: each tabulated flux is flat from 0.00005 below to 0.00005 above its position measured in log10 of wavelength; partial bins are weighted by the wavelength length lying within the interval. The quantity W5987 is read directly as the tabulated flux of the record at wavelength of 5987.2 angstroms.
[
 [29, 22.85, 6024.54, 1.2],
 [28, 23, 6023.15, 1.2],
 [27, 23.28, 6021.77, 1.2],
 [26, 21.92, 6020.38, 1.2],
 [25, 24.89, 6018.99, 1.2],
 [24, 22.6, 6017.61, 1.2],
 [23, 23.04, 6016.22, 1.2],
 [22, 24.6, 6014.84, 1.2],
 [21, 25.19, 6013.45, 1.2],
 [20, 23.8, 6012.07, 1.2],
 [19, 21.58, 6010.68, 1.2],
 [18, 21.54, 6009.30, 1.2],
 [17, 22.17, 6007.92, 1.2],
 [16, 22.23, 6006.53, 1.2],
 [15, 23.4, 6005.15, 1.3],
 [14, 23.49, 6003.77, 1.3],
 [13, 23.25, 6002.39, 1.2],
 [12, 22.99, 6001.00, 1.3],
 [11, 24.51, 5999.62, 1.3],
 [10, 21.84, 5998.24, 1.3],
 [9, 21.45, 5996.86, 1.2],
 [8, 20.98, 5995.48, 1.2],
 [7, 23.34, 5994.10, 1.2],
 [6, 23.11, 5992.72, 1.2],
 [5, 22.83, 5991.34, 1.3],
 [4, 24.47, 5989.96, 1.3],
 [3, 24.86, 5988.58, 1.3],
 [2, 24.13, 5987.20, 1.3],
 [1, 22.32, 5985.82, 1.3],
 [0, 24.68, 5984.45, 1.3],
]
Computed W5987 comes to 24.13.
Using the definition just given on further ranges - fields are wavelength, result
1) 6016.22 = 23.04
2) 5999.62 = 24.51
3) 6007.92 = 22.17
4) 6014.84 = 24.6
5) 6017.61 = 22.6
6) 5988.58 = 24.86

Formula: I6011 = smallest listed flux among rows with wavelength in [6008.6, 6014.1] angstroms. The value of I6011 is 21.54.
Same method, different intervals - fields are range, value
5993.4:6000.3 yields 20.98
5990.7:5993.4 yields 22.83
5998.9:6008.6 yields 22.17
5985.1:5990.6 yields 22.32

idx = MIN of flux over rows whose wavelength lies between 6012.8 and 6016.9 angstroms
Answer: 23.04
